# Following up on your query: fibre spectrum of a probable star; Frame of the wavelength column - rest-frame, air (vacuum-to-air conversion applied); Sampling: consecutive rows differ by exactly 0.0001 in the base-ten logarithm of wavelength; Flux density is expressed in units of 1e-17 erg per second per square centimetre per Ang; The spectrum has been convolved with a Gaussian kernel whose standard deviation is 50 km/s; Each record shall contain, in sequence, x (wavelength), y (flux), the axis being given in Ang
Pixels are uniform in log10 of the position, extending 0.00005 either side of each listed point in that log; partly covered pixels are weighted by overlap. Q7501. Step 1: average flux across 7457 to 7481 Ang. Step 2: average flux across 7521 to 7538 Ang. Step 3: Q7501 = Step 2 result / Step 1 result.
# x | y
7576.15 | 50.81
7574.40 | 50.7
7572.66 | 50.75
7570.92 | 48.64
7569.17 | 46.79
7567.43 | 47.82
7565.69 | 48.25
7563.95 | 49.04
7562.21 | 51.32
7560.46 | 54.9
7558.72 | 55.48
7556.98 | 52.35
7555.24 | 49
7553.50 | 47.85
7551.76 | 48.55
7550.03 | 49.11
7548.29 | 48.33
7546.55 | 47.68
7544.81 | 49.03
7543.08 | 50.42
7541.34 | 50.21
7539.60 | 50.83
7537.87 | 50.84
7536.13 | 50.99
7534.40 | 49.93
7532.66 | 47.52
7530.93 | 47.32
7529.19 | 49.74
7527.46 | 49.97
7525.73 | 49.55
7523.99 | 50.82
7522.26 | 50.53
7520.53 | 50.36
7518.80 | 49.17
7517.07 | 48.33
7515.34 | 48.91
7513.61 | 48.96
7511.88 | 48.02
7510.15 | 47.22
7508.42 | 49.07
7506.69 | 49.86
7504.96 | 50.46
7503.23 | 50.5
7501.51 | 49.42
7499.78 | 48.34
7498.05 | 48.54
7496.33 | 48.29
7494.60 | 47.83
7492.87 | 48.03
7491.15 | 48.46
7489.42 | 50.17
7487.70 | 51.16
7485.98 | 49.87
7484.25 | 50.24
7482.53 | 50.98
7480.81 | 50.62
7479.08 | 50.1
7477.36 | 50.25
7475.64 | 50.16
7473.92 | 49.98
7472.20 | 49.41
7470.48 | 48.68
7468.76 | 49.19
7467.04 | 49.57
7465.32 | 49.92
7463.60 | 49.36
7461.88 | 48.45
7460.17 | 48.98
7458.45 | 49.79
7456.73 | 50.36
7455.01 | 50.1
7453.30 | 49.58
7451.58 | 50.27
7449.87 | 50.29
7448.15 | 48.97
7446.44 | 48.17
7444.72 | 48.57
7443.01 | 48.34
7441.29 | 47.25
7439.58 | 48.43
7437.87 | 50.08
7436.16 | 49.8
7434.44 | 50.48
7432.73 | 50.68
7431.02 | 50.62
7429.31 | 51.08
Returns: 1.00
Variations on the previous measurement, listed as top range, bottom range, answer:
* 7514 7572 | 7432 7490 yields 1.00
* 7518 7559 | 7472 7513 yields 1.01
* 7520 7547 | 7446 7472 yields 1.01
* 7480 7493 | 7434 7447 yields 1.03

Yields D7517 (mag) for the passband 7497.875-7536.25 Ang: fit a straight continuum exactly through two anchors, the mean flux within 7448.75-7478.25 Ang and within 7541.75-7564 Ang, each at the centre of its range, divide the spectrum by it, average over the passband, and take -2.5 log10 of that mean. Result 0.02 mag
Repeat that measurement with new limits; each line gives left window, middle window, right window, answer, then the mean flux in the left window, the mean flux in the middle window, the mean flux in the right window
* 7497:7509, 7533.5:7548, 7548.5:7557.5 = -0.01 mag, 49.5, 49.9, 49.2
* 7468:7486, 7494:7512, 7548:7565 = 0.03 mag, 50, 48.9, 50.6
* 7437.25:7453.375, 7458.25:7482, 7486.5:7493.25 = -0.01 mag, 49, 49.6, 49.6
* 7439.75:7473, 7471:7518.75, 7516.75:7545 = 0.00 mag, 49.2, 49.4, 49.8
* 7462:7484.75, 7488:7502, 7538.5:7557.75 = 0.02 mag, 49.8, 48.7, 49.4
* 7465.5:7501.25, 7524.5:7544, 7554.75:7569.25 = 0.01 mag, 49.5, 49.8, 50.8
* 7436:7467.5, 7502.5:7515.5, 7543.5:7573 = 0.01 mag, 49.3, 49.1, 49.7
